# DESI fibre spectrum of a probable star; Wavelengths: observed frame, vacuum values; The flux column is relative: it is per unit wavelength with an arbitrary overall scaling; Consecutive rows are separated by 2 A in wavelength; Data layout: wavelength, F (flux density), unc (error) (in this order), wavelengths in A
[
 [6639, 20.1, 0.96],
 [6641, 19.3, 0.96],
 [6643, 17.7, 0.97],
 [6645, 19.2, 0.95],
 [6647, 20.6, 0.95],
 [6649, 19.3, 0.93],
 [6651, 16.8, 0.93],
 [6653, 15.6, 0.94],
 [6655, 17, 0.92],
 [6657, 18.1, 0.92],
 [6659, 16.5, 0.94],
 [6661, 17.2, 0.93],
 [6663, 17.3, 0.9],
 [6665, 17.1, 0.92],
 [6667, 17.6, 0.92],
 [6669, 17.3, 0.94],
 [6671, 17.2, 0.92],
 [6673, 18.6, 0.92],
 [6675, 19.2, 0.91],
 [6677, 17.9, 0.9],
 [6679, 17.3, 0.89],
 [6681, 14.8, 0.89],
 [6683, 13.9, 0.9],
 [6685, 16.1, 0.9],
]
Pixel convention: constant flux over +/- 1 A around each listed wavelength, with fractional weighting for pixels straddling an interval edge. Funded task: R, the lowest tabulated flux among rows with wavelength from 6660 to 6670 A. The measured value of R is 17.1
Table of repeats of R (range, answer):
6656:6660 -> 16.5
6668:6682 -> 14.8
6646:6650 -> 19.3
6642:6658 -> 15.6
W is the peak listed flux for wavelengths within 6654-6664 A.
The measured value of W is 18.1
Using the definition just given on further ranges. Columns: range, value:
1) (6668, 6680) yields 19.2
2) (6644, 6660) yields 20.6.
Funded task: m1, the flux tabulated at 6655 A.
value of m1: 17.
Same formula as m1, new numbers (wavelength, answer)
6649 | 19.3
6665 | 17.1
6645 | 19.2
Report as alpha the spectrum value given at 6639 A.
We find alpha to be 20.1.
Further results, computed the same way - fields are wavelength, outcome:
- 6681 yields 14.8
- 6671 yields 17.2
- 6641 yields 19.3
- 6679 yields 17.3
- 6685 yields 16.1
